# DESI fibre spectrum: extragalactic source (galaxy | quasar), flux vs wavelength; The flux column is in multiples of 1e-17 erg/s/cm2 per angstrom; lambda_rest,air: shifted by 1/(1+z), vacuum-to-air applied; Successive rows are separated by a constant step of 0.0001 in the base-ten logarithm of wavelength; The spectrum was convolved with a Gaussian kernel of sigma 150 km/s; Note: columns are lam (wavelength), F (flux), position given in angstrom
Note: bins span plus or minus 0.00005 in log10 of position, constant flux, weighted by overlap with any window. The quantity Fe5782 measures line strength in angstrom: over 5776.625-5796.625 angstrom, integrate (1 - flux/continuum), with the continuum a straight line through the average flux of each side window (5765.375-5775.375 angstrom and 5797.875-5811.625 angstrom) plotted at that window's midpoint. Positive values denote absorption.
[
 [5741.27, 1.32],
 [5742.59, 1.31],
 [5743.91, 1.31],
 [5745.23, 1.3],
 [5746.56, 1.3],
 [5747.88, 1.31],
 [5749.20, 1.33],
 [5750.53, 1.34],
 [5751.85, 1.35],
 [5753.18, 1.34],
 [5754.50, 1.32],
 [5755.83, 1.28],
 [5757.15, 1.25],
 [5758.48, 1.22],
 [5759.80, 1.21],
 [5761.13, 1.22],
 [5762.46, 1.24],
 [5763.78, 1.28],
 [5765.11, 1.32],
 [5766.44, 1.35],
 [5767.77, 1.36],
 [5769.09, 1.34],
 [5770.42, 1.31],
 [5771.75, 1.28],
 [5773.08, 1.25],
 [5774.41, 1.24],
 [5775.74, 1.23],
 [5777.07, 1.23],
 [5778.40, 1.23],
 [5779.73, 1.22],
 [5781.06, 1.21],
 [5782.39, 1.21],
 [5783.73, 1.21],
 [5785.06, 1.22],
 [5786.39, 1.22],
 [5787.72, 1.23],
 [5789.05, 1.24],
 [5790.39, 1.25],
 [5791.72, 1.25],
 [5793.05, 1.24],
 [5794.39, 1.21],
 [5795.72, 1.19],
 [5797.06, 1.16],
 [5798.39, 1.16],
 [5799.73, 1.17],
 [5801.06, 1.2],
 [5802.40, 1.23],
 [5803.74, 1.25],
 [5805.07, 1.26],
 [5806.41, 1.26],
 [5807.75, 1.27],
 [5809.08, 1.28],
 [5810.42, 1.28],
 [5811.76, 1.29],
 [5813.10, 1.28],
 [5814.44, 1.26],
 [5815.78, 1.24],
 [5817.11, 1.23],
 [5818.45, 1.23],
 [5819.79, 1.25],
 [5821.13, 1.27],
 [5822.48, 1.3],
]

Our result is 0.8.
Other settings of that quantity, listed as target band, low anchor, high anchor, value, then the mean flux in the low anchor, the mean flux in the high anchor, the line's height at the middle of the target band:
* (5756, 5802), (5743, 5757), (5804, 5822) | 1.8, 1.32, 1.26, 1.29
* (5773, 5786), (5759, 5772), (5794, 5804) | 0.3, 1.29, 1.19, 1.25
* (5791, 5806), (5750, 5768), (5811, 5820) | 0.6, 1.29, 1.26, 1.27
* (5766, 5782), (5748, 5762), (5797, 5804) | -0.3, 1.29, 1.19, 1.25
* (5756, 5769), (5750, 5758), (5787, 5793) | 0.2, 1.31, 1.24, 1.29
